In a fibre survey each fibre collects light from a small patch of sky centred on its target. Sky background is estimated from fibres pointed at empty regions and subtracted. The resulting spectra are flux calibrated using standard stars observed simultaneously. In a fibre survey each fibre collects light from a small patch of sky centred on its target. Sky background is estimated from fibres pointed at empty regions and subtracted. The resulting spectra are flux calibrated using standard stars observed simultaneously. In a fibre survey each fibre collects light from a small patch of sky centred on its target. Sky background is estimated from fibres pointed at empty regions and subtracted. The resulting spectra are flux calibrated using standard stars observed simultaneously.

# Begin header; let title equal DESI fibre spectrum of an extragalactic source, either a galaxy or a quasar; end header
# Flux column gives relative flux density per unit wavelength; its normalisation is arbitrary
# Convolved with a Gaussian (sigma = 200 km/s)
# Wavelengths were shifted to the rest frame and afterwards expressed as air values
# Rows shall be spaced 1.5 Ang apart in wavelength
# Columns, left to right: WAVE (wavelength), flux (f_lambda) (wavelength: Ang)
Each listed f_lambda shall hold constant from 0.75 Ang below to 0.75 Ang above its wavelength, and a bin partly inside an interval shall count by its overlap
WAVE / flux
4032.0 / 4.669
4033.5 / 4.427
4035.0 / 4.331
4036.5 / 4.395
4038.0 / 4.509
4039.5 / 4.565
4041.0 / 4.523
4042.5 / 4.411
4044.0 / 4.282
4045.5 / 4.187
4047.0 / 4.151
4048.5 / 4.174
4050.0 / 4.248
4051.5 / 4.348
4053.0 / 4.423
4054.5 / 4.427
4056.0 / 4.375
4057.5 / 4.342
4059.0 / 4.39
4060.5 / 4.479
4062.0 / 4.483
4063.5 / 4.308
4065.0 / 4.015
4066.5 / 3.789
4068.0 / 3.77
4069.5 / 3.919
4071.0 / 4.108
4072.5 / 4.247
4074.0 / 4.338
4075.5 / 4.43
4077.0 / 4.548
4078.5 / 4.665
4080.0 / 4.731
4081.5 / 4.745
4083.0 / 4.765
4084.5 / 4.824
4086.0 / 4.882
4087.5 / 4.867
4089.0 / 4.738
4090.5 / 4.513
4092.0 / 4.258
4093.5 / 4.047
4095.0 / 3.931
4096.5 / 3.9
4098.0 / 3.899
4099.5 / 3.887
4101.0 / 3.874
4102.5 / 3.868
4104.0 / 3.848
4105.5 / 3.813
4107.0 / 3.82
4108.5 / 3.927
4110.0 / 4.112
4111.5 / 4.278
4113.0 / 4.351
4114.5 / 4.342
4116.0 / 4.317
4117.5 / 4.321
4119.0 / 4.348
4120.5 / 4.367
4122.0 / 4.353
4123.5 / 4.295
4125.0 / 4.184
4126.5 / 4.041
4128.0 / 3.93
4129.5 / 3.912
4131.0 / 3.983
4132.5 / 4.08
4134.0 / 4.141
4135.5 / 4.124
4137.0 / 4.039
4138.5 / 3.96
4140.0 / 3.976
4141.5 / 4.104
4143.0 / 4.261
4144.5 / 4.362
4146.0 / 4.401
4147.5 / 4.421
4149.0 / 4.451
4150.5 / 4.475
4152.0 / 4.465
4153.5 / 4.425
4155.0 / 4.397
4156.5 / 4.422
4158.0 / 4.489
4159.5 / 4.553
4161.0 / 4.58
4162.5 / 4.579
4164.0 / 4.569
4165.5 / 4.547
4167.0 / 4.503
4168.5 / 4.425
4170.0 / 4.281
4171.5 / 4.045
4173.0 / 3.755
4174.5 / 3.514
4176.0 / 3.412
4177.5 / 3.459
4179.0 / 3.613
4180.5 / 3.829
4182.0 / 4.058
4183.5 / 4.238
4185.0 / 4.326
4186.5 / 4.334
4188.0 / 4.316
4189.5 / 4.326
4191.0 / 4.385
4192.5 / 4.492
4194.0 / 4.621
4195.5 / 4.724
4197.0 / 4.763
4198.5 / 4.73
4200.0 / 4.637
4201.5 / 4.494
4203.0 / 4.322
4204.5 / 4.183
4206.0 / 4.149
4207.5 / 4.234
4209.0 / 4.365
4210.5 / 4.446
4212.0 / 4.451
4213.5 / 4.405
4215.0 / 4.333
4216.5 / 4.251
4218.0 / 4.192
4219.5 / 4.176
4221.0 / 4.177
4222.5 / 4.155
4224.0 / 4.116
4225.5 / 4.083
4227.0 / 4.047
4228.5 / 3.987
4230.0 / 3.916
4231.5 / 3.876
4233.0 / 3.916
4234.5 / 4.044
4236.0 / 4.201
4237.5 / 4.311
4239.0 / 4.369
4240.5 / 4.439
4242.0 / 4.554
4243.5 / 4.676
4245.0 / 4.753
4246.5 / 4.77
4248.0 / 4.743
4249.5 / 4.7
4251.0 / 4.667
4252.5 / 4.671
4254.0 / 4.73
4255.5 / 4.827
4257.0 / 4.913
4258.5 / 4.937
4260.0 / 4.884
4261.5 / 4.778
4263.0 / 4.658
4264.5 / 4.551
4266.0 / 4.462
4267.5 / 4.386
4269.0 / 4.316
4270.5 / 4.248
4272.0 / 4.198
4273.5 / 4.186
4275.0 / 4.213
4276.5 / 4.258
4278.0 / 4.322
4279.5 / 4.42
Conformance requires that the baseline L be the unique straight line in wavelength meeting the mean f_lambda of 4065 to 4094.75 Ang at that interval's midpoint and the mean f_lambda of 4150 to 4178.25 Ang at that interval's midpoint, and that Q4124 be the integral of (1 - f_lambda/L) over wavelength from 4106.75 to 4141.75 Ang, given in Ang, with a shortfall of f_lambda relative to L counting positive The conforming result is 1.5 Ang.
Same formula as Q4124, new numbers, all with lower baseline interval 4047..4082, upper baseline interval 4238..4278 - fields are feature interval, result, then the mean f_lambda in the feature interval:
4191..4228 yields 1.2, 4.35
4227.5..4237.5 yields 1.1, 4.02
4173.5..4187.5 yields 1.9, 3.87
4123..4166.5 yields 1.3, 4.28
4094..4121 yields 1.9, 4.06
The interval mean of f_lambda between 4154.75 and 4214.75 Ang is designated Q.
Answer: 4.3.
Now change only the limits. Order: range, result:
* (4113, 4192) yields 4.21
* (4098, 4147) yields 4.11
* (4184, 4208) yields 4.44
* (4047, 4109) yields 4.27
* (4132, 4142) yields 4.06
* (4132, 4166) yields 4.34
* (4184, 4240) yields 4.29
